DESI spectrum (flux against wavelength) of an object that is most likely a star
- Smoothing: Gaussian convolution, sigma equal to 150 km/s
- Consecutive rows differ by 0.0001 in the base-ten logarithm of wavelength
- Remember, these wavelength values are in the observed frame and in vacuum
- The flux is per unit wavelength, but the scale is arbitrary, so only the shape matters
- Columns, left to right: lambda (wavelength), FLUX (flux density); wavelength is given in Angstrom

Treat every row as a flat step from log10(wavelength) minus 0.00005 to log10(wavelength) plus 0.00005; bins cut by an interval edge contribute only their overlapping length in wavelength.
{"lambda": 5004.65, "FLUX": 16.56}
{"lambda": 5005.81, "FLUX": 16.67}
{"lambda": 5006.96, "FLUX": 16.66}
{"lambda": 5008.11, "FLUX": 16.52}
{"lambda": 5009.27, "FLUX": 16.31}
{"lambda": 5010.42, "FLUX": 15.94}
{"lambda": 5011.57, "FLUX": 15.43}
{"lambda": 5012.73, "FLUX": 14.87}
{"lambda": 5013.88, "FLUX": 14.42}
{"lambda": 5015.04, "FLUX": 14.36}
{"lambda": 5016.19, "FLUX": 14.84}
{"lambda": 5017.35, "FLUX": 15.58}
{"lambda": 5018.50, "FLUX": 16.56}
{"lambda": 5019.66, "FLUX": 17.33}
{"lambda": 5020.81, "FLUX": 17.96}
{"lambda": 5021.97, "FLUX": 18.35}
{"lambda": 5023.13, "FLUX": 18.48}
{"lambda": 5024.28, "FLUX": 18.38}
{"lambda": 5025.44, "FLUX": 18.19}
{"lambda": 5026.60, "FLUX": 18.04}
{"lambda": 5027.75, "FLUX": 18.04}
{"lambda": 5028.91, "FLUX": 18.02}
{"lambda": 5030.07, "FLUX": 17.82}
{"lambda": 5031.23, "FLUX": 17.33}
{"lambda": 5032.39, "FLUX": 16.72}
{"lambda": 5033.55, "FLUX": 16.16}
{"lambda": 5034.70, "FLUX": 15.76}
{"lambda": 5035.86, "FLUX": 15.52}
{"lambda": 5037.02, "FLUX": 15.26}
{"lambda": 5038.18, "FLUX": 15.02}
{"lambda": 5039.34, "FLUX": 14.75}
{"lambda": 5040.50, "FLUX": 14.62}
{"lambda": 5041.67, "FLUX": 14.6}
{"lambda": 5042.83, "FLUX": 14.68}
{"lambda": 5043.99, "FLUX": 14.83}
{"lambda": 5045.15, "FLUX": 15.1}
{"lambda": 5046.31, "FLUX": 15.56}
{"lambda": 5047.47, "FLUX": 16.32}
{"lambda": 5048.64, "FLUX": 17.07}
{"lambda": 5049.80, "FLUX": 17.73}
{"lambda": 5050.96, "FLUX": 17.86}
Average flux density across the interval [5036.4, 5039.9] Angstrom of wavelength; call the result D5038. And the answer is 15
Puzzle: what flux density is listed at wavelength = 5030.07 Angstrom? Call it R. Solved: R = 17.82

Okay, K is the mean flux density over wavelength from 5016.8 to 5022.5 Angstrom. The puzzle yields 17.2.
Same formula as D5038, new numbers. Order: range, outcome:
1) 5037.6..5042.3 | 14.7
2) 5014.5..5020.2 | 15.7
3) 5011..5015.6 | 14.7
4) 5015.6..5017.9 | 15.2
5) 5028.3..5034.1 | 17.2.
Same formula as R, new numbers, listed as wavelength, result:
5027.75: 18.04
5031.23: 17.33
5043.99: 14.83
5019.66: 17.33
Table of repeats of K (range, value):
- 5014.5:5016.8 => 14.6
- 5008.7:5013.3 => 15.6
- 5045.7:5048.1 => 15.9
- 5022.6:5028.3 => 18.3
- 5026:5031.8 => 17.8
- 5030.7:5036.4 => 16.3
